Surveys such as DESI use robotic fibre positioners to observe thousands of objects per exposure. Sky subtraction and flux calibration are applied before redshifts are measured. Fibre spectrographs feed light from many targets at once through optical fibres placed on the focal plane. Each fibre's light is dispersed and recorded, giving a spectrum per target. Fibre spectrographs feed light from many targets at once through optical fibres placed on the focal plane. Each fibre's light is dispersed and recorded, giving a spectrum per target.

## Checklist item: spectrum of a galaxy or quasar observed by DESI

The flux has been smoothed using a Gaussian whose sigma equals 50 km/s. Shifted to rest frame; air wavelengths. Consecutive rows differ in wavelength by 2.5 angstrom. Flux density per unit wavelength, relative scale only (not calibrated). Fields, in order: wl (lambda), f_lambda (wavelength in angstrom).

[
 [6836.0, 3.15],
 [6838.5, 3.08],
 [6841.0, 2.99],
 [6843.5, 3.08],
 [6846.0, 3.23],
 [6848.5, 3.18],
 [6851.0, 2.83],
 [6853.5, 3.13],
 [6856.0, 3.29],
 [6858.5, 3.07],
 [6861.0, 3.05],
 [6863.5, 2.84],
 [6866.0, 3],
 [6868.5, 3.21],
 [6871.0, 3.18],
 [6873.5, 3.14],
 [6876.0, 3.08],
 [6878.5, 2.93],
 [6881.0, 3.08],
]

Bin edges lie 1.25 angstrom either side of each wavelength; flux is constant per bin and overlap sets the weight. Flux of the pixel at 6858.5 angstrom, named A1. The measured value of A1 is 3.07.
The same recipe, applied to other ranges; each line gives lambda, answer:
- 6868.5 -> 3.21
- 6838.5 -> 3.08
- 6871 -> 3.18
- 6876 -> 3.08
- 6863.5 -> 2.84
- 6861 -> 3.05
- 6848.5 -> 3.18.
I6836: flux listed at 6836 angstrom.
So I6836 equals 3.15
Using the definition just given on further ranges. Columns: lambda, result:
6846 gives 3.23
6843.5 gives 3.08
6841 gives 2.99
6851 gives 2.83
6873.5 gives 3.14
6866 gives 3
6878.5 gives 2.93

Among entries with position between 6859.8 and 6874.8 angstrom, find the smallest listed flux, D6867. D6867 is 2.84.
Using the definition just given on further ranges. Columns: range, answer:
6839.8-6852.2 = 2.83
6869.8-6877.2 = 3.08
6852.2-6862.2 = 3.05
